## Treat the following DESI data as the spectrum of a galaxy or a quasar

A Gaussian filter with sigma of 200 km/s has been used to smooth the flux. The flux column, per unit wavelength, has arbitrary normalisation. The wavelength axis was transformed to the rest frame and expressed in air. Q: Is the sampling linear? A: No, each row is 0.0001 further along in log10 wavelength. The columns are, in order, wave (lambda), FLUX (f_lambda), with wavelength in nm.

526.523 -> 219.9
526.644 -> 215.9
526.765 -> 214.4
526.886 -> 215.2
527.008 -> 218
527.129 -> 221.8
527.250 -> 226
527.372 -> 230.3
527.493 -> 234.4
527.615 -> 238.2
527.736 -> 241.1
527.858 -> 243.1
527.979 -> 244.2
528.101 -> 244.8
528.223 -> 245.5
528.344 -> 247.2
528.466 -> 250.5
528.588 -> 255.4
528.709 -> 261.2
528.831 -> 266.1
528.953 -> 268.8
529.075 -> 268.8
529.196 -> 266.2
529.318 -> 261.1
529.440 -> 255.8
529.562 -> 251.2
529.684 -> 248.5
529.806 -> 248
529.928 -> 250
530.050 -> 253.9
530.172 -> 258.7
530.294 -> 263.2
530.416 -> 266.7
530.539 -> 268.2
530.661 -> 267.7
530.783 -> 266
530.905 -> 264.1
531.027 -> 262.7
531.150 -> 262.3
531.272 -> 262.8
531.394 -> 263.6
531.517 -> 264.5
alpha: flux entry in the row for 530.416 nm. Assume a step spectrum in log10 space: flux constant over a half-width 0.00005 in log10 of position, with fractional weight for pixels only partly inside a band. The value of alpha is 266.7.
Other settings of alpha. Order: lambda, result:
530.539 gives 268.2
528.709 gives 261.2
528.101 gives 244.8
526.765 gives 214.4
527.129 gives 221.8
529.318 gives 261.1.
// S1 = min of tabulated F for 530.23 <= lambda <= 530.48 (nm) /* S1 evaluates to 263.2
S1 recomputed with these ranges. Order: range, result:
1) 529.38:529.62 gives 251.2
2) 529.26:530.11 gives 248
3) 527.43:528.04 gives 234.4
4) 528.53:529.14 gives 255.4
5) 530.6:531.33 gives 262.3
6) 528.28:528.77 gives 247.2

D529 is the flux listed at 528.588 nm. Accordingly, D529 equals 255.4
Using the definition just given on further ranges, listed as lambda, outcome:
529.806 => 248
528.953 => 268.8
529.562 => 251.2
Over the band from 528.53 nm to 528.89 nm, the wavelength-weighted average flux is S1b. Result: 261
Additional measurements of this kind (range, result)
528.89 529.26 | 268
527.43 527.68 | 237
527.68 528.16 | 243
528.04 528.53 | 247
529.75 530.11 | 251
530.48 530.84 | 268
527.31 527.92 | 237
